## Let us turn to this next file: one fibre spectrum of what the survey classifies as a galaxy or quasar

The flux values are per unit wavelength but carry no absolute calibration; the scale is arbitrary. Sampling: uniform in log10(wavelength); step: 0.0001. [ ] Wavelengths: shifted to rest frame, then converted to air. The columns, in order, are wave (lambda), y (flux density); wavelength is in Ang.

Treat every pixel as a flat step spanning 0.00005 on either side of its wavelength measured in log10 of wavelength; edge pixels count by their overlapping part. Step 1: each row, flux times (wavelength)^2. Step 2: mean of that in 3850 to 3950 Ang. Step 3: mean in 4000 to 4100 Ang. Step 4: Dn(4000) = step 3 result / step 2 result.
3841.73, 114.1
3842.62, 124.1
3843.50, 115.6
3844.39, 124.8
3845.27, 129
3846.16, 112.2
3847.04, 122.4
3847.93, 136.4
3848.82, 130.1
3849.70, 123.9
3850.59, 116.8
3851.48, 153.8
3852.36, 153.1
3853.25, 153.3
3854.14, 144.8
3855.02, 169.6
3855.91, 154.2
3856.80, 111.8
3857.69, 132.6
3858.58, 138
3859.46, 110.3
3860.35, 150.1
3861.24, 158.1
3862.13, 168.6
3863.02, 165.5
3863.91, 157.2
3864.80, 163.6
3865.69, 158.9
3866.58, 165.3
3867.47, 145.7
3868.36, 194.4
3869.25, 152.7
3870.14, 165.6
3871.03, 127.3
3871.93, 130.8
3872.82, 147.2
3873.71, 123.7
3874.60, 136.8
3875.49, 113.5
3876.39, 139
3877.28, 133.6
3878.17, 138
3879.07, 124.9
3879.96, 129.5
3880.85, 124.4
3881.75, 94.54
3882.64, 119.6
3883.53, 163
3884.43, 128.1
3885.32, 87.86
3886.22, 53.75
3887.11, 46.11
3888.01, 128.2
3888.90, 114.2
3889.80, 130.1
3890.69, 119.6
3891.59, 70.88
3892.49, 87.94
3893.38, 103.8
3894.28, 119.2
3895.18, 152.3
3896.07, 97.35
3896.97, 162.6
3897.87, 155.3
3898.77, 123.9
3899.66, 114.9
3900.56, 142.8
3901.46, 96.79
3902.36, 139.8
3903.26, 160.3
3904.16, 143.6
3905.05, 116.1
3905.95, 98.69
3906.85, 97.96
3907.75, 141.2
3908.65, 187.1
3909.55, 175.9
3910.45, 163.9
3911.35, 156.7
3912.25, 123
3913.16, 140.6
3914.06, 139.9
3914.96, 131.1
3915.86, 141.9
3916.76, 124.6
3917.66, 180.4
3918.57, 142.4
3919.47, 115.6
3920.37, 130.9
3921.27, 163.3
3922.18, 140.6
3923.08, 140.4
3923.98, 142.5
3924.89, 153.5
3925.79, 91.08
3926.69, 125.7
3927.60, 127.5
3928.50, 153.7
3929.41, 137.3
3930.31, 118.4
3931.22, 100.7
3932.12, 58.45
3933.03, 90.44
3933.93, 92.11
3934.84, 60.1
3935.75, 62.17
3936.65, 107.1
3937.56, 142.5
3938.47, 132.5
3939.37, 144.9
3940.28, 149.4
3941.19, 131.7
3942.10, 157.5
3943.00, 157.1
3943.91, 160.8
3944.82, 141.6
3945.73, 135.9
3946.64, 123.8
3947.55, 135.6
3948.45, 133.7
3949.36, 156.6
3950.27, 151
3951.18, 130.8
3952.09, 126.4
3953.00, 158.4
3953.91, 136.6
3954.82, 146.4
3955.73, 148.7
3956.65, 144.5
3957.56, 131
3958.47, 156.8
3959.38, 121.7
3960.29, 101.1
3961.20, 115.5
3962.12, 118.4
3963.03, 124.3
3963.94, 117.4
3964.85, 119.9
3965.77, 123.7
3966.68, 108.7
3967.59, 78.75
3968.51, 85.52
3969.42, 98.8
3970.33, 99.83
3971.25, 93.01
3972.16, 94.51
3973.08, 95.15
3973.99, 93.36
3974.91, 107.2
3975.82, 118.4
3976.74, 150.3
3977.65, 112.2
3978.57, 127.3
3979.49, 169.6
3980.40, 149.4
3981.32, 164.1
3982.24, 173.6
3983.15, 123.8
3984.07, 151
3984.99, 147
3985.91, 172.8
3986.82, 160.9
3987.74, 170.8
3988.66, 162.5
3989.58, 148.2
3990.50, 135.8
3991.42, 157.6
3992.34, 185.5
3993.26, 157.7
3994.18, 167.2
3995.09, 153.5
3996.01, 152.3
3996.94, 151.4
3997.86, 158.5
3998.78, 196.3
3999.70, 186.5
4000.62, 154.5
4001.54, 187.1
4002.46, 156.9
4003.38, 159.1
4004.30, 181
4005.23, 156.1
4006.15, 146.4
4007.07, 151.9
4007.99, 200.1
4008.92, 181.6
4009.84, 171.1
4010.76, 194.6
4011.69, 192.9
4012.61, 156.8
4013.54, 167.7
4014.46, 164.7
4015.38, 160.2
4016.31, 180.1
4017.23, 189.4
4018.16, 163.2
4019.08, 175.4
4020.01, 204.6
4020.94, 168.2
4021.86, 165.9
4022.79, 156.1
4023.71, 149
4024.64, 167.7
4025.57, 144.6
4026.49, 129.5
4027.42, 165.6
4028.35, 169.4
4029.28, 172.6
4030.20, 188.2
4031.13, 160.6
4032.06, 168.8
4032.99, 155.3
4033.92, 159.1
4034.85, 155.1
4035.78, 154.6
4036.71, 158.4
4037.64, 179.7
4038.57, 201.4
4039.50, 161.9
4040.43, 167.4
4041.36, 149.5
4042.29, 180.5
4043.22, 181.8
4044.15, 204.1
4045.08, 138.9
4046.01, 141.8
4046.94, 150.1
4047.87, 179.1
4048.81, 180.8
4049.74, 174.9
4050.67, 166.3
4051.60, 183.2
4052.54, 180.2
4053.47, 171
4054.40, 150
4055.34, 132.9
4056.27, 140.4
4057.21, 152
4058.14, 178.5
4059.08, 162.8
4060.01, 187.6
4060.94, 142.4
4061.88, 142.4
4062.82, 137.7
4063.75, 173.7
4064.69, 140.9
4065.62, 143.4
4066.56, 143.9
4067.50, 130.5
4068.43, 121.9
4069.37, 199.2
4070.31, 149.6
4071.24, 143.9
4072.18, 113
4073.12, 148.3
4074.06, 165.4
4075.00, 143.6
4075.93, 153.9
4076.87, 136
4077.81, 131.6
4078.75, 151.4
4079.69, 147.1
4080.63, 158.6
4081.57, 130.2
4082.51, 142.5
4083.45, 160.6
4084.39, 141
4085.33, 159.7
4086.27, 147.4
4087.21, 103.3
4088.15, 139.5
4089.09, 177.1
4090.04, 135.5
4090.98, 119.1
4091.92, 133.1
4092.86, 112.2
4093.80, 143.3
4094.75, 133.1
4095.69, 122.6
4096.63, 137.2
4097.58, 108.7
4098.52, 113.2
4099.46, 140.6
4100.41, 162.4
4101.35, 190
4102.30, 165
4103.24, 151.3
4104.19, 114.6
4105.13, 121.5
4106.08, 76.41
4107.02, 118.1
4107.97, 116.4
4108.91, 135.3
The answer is 1.28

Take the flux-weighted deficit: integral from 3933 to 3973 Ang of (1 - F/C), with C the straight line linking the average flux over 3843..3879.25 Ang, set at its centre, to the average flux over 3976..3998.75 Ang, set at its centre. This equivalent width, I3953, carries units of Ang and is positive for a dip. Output 7.2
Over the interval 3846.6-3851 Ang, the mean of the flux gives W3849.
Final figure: 126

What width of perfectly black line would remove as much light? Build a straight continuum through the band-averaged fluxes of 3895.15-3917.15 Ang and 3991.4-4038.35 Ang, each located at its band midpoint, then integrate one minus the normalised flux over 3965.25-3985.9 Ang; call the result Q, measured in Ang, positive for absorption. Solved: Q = 4.5 Ang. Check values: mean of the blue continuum 137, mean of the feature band 122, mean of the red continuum 168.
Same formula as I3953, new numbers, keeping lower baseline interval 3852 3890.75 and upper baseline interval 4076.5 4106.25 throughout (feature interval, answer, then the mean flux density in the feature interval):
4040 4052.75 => -2.96 Ang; 170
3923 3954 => 2.06 Ang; 127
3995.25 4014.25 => -4.50 Ang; 170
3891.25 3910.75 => 0.91 Ang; 130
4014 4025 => -2.64 Ang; 170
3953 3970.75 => 2.06 Ang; 121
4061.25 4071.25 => -0.73 Ang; 148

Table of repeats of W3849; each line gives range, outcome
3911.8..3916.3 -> 135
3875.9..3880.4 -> 133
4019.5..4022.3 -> 179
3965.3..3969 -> 99.1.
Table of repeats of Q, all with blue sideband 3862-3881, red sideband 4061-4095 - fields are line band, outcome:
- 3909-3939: 3.6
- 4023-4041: -2.5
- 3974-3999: -1.2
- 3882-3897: 3.7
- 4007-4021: -3.2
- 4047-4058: -1.6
